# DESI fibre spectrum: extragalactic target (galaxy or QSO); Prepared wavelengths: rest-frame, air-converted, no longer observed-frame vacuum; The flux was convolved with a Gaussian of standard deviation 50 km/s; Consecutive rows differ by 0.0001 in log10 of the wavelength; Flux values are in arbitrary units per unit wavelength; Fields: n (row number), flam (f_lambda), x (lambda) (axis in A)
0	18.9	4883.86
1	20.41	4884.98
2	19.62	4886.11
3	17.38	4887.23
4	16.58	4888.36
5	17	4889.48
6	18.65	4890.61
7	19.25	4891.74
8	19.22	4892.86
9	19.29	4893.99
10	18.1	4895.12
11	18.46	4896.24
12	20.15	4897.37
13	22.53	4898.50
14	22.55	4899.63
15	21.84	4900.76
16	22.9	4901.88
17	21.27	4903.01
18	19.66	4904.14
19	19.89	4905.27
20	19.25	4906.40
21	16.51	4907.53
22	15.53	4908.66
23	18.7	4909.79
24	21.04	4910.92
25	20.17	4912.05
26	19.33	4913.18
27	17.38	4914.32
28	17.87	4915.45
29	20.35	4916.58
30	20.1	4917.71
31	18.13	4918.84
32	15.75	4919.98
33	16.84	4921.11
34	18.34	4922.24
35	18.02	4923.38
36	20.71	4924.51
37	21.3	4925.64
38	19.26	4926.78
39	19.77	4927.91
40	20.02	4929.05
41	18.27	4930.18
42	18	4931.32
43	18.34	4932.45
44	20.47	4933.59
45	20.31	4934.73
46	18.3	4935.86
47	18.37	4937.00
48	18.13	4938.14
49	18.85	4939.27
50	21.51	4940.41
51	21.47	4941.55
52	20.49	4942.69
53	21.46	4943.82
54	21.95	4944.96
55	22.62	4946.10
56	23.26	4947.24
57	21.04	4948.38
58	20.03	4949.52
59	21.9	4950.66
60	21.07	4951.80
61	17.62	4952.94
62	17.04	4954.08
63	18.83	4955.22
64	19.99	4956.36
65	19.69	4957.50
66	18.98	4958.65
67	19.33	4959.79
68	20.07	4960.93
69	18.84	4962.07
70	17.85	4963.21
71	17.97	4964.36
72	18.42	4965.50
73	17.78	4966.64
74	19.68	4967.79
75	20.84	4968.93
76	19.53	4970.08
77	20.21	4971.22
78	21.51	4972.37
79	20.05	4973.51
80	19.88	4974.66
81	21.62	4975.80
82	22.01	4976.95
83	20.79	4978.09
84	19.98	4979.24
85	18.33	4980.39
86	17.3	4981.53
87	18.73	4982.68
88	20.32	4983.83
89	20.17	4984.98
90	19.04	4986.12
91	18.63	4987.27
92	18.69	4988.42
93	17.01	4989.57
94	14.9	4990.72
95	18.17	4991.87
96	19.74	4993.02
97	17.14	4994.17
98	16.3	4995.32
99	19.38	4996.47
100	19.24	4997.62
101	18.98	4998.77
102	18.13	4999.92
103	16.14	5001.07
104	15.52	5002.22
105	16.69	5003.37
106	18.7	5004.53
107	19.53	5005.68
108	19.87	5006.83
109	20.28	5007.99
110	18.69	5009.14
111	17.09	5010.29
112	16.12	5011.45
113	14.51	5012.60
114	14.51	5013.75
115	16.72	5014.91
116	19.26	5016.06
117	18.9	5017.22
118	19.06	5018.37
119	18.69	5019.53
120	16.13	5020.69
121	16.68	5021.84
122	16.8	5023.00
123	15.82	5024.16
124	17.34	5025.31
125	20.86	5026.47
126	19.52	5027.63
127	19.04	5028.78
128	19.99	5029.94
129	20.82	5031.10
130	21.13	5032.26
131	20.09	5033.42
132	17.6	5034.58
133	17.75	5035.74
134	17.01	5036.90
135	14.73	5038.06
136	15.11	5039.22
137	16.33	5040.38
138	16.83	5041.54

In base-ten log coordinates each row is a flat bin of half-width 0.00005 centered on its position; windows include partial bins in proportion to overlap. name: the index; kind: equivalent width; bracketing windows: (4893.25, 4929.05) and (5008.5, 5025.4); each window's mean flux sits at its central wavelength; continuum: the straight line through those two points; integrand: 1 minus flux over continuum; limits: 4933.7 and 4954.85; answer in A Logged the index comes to -1.8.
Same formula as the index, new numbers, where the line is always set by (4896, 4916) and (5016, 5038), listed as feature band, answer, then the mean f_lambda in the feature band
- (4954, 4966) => 0.2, 18.9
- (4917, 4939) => 0.7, 18.9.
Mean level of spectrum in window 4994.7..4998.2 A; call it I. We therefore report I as 18.3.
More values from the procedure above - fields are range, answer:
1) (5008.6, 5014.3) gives 16.2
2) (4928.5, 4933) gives 18.7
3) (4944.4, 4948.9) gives 22.2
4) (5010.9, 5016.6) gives 16.2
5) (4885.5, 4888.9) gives 17.9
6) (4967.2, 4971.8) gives 20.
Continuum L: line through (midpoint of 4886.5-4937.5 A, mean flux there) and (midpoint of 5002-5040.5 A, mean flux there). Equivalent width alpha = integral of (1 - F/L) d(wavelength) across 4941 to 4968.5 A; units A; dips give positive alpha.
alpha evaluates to -1.8 A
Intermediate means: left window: 19.1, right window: 17.9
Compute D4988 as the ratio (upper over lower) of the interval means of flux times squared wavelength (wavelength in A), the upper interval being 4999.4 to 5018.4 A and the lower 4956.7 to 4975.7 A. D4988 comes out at 0.9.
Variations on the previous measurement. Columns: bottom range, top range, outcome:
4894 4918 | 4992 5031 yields 0.95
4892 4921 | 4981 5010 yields 0.98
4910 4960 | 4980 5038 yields 0.95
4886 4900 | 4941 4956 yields 1.11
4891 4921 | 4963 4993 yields 1.02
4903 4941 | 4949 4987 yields 1.05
